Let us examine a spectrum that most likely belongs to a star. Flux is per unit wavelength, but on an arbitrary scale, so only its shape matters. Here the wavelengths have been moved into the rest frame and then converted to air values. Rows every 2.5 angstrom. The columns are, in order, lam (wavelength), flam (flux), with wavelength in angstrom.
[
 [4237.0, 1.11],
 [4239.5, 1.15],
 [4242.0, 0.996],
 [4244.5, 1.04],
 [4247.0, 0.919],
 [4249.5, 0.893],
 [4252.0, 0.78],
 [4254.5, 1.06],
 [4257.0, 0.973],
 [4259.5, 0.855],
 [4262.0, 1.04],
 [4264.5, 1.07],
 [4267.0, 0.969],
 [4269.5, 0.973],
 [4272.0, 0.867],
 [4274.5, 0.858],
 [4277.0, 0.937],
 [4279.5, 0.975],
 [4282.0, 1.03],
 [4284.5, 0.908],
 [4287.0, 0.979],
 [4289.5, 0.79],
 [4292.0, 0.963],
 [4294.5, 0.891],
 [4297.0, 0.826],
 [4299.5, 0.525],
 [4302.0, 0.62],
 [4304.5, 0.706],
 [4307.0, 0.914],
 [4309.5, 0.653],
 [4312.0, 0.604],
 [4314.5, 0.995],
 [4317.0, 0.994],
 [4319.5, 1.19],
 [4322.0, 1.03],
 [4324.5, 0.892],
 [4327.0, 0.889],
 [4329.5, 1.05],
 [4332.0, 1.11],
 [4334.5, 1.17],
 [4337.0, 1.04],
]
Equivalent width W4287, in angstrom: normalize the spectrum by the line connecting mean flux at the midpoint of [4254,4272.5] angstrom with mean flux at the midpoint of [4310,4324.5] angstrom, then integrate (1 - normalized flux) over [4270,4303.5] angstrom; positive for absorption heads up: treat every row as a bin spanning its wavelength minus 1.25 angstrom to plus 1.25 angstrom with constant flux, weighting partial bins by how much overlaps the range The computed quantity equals 3.5 angstrom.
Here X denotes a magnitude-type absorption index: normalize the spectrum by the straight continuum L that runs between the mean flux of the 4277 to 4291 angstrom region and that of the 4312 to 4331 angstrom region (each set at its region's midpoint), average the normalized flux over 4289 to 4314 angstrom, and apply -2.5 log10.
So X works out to 0.26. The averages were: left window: 0.937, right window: 0.981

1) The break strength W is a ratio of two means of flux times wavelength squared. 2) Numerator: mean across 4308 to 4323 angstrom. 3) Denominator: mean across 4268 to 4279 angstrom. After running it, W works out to 1.0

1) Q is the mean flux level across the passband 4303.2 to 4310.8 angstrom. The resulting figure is 0.756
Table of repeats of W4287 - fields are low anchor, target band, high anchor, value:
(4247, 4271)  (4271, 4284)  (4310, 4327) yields 0.2 angstrom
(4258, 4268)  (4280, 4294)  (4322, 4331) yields 0.6 angstrom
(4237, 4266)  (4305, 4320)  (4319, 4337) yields 2.4 angstrom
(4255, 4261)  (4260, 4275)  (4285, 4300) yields -0.8 angstrom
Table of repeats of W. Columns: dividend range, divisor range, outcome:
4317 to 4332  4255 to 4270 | 1.06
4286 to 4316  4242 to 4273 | 0.84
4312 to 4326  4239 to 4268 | 1.04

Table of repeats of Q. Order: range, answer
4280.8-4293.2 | 0.933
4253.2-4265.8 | 0.999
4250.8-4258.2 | 0.938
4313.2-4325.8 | 1.02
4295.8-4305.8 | 0.67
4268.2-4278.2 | 0.909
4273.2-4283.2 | 0.949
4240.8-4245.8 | 1.02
